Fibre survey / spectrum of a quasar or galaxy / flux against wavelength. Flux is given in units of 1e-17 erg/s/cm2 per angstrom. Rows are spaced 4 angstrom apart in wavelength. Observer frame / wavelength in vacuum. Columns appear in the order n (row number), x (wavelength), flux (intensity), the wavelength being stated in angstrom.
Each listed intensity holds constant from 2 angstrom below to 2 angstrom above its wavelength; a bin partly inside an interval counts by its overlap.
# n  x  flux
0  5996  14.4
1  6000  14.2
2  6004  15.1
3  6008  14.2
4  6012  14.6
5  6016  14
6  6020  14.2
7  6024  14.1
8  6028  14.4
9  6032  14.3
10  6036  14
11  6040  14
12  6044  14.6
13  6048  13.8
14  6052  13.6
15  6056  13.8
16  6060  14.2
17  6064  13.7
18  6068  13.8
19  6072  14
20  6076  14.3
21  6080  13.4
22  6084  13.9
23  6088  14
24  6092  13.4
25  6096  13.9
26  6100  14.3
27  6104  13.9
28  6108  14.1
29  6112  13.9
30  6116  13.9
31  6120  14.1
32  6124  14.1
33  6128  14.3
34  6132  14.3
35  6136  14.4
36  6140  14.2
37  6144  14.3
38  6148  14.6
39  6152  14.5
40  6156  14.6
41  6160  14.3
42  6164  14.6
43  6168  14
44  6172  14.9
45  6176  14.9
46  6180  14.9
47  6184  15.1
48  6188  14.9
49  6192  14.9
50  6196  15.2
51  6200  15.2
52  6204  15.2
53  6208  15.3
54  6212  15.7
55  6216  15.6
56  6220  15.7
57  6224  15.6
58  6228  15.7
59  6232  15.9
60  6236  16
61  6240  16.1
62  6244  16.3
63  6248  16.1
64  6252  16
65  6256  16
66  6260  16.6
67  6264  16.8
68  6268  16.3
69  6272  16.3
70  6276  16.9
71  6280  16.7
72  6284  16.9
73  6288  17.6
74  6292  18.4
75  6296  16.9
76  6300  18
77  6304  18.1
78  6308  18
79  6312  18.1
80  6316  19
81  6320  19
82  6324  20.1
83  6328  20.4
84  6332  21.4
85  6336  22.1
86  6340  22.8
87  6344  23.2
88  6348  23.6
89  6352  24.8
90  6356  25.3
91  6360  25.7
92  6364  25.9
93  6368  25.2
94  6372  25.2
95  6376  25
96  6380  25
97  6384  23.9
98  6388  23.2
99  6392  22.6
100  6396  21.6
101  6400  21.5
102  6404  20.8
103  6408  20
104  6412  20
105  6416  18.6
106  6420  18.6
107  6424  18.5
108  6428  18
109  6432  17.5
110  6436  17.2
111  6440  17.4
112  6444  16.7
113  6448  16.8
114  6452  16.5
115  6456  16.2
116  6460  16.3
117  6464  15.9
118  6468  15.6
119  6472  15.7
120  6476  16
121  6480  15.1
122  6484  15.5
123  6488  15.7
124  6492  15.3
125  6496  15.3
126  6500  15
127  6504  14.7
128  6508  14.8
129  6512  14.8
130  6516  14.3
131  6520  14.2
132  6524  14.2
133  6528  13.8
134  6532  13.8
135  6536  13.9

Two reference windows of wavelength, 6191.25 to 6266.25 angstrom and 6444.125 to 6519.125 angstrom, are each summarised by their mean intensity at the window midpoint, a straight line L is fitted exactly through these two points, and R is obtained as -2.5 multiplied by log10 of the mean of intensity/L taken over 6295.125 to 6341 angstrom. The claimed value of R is -0.23 mag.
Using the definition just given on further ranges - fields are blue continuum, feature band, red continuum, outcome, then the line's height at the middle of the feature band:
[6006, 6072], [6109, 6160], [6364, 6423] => 0.144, 16.3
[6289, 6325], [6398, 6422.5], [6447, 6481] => -0.182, 16.8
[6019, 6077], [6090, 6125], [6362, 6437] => 0.101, 15.3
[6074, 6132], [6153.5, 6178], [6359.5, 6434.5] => 0.079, 15.7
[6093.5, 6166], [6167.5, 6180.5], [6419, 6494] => -0.014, 14.5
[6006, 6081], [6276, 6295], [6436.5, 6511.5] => -0.153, 15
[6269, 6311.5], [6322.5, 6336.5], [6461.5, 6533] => -0.230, 16.9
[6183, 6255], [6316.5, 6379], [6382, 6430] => -0.214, 19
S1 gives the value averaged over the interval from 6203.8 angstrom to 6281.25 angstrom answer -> 16.1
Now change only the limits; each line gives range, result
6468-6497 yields 15.5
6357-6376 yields 25.4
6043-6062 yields 14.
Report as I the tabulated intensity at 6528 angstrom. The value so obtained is 13.8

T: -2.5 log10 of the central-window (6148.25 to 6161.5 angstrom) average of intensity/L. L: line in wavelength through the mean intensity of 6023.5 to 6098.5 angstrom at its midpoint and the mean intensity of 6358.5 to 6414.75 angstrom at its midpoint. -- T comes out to 0.15 mag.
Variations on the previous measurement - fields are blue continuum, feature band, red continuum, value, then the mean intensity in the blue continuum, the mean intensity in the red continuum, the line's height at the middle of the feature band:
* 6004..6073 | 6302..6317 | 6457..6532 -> -0.24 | 14.1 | 15.1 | 14.7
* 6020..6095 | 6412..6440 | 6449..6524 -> -0.20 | 14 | 15.4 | 15.2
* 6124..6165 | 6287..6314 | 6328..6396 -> 0.18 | 14.4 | 23.9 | 21.2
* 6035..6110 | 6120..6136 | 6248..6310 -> 0.04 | 13.9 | 17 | 14.8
